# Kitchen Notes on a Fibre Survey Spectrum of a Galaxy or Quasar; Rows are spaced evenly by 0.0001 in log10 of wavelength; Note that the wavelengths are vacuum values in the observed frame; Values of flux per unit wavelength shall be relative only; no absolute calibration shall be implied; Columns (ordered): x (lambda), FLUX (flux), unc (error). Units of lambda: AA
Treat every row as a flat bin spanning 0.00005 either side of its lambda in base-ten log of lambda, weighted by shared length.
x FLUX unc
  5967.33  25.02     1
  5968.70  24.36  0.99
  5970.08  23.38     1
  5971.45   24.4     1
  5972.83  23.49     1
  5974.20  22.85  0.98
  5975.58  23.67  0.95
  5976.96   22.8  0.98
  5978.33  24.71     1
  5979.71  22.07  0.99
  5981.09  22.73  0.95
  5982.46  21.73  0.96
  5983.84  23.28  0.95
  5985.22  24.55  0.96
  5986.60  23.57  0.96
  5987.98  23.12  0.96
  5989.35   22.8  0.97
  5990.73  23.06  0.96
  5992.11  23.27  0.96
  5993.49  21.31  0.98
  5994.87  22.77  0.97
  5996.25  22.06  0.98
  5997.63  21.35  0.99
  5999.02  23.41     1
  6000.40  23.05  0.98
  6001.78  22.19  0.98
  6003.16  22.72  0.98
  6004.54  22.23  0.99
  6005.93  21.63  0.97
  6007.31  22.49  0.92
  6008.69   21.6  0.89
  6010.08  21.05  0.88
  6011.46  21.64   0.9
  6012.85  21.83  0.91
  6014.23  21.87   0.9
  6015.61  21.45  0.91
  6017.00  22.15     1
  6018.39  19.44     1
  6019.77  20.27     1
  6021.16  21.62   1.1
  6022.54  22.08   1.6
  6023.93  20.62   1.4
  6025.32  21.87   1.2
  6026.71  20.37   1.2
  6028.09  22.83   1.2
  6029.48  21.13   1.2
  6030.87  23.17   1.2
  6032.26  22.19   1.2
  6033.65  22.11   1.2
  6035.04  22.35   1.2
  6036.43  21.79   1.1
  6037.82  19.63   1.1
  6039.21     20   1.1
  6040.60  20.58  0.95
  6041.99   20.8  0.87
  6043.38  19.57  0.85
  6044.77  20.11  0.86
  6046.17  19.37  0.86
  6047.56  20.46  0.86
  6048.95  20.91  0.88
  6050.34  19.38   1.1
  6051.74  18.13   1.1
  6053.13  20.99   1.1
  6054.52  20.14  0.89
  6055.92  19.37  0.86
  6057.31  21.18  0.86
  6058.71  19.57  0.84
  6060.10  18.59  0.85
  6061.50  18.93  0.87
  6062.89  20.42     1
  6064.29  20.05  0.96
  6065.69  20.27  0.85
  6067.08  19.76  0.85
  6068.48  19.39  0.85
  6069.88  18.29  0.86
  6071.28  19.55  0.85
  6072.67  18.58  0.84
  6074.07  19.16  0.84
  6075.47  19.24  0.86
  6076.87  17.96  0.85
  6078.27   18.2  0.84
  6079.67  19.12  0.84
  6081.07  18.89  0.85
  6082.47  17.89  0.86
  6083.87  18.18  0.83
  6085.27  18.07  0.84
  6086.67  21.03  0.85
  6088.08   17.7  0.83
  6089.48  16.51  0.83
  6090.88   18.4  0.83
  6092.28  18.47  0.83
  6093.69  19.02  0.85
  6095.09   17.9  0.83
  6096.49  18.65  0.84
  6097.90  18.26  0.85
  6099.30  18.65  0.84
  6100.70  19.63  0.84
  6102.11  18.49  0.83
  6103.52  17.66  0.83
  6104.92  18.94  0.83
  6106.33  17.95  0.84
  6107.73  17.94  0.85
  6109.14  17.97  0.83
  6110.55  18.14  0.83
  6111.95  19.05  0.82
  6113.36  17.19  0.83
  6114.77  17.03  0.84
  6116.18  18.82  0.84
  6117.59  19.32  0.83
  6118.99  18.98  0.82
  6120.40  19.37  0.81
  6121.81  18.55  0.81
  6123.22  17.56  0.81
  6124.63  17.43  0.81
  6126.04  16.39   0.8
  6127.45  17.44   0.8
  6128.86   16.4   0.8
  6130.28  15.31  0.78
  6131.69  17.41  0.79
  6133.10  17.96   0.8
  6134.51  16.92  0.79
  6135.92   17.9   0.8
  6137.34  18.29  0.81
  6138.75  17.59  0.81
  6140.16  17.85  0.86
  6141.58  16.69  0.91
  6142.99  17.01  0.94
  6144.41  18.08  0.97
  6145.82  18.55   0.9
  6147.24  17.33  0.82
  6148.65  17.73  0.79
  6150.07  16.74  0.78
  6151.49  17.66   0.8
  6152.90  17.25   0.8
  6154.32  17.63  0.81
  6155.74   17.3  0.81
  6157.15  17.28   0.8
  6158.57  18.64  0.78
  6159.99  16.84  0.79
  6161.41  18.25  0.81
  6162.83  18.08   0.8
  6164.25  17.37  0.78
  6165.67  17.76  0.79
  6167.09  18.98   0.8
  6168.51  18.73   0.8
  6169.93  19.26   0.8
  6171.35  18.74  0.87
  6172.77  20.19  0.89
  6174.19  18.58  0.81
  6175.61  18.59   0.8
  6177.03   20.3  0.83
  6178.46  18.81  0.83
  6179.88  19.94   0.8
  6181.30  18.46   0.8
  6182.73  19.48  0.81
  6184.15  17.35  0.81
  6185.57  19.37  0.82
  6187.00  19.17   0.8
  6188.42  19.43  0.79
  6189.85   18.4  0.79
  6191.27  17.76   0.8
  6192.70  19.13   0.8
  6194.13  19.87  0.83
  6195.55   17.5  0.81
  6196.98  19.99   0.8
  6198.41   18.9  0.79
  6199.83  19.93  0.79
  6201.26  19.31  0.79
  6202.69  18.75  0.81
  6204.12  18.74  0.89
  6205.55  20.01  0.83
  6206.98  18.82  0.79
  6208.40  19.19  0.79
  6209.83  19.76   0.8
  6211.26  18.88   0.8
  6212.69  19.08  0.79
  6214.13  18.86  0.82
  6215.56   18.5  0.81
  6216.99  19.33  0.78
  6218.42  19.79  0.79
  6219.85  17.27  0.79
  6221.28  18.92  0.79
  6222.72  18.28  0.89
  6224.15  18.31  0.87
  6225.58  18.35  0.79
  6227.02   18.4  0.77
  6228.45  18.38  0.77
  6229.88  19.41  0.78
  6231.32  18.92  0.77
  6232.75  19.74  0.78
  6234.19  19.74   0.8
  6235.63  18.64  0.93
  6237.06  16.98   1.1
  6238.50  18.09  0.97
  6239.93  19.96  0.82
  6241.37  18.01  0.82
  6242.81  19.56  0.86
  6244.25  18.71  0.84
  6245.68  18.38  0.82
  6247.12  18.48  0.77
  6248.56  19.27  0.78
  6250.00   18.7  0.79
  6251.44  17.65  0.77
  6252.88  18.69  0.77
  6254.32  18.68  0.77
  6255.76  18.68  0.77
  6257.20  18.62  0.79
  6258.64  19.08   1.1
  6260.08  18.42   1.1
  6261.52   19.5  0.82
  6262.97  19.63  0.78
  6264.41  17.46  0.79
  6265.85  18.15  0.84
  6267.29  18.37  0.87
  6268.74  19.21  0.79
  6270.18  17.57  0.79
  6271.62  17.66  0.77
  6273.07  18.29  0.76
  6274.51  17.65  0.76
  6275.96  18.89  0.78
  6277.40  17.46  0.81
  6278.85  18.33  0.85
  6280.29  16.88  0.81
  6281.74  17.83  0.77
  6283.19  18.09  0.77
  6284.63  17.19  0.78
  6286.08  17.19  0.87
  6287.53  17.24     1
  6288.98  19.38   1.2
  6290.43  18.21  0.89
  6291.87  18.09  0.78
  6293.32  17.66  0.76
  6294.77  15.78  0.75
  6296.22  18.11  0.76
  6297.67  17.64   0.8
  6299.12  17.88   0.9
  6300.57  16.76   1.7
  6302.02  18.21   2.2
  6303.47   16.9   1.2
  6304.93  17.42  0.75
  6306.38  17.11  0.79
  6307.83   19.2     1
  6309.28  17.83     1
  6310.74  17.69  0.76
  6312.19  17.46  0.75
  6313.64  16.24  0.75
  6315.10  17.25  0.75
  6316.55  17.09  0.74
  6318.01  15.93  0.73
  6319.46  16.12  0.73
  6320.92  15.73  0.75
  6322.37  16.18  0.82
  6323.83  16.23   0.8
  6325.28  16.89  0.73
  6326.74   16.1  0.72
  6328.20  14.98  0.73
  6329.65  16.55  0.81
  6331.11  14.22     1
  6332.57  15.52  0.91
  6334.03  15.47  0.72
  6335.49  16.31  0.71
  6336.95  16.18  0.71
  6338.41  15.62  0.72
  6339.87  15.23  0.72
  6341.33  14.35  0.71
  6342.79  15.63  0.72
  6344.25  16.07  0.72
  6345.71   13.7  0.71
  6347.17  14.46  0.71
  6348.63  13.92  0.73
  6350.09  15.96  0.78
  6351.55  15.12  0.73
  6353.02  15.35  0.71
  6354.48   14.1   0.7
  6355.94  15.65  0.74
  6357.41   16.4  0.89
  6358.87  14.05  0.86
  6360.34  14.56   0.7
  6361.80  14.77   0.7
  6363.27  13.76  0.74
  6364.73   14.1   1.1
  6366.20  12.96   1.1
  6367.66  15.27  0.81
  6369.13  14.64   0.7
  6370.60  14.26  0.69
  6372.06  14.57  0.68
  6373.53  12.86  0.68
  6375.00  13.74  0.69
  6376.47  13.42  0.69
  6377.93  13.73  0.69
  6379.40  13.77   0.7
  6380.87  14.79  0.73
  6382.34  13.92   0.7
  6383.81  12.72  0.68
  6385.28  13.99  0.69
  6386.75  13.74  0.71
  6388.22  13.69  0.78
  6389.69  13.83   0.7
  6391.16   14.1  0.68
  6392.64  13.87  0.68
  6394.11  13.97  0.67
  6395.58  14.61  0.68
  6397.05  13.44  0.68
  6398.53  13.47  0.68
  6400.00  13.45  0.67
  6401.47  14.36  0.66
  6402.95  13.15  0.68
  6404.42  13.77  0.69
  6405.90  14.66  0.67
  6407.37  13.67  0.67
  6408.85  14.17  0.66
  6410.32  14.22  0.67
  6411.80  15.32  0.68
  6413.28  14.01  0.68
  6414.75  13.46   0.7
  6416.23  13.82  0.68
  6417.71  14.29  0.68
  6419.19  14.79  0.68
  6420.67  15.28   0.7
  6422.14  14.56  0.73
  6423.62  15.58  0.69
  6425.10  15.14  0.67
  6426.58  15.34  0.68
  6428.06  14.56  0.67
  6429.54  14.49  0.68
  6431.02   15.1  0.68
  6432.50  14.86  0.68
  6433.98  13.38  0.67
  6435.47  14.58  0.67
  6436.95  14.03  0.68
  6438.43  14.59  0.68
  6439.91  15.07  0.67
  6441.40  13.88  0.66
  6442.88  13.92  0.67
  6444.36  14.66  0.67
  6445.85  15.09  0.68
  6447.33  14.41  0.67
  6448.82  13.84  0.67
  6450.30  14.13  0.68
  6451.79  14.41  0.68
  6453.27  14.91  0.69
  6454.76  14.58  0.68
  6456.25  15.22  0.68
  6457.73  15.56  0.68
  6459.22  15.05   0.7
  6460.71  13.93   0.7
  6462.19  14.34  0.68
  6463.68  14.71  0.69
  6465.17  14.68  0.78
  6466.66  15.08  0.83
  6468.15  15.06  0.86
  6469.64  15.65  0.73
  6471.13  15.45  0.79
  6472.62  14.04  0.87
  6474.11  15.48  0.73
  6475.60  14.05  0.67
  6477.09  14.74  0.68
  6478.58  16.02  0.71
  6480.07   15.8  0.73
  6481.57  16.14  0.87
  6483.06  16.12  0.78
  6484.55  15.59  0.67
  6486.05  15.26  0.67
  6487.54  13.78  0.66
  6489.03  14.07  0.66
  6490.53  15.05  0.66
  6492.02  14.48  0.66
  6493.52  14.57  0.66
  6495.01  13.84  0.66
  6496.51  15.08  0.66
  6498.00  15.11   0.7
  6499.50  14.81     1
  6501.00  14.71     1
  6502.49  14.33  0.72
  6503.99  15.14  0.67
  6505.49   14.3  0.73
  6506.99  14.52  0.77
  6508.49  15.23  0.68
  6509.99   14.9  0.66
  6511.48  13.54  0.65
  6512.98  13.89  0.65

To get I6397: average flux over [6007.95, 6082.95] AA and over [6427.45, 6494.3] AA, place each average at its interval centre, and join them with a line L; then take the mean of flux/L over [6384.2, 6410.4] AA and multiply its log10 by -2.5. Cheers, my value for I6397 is 0.13 mag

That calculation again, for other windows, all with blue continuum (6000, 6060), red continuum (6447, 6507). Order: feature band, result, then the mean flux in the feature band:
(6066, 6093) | 0.10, 18.7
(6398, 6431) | 0.10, 14.4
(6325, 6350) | 0.10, 15.4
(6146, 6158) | 0.11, 17.4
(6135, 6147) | 0.11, 17.7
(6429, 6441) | 0.07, 14.5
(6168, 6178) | -0.01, 19.2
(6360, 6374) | 0.16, 14.2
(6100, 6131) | 0.11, 18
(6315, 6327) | 0.04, 16.4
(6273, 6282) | -0.02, 17.9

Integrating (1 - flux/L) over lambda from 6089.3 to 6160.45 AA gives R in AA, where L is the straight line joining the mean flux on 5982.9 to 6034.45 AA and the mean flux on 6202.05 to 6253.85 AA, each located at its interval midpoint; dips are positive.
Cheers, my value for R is 8.7 AA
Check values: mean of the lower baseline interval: 22.1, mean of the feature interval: 17.9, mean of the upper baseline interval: 18.8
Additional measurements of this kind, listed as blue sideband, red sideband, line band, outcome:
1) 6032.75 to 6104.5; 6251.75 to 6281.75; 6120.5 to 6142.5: 1.9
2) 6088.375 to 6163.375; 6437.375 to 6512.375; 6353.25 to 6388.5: 3.4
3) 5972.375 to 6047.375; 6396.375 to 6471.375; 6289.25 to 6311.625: -1.1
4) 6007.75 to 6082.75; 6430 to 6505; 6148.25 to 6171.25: 1.2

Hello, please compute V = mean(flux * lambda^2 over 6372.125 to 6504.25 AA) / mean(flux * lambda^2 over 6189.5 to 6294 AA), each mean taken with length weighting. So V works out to 0.83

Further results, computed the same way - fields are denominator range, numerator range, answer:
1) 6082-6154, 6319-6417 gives 0.88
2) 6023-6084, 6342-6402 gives 0.79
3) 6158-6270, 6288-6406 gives 0.85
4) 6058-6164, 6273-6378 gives 0.95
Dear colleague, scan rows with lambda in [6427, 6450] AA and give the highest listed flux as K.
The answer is 15.1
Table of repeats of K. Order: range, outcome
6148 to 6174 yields 20.19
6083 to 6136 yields 21.03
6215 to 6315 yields 19.96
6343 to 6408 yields 16.4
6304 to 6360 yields 19.2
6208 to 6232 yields 19.79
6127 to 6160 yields 18.64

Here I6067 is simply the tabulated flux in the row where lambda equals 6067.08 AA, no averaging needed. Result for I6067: 19.76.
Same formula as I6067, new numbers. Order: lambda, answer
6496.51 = 15.08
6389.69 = 13.83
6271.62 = 17.66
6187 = 19.17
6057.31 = 21.18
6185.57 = 19.37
